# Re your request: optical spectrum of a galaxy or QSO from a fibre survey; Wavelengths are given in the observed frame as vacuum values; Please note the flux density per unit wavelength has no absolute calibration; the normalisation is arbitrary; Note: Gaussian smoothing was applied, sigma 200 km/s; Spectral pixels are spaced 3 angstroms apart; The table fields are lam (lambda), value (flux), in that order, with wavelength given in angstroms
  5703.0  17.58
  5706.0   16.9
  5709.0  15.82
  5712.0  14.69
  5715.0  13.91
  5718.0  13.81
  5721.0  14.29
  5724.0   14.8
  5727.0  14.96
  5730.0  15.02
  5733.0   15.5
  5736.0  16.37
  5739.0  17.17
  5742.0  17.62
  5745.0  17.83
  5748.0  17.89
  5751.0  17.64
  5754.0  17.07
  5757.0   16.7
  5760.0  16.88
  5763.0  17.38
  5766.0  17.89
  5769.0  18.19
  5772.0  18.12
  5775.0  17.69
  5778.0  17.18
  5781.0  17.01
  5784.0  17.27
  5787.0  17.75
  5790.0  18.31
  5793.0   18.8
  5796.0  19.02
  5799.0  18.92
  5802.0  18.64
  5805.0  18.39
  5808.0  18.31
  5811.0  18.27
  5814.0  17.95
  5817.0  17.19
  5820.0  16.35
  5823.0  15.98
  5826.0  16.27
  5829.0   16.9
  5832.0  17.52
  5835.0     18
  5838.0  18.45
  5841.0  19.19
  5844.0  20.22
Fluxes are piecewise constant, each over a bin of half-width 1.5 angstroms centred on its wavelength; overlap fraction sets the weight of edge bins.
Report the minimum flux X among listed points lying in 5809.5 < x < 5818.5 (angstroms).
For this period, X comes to 17.19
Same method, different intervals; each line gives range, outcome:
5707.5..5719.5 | 13.81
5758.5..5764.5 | 16.88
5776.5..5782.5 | 17.01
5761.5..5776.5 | 17.38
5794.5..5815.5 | 17.95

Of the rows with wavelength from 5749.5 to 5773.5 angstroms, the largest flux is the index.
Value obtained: 18.19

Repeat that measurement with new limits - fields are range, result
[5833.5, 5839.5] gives 18.45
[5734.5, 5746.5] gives 17.83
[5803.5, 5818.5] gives 18.39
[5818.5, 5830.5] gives 16.9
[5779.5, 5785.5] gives 17.27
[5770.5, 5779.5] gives 18.12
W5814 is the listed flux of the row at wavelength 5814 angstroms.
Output 17.95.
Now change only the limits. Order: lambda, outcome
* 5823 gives 15.98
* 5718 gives 13.81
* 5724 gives 14.8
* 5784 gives 17.27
